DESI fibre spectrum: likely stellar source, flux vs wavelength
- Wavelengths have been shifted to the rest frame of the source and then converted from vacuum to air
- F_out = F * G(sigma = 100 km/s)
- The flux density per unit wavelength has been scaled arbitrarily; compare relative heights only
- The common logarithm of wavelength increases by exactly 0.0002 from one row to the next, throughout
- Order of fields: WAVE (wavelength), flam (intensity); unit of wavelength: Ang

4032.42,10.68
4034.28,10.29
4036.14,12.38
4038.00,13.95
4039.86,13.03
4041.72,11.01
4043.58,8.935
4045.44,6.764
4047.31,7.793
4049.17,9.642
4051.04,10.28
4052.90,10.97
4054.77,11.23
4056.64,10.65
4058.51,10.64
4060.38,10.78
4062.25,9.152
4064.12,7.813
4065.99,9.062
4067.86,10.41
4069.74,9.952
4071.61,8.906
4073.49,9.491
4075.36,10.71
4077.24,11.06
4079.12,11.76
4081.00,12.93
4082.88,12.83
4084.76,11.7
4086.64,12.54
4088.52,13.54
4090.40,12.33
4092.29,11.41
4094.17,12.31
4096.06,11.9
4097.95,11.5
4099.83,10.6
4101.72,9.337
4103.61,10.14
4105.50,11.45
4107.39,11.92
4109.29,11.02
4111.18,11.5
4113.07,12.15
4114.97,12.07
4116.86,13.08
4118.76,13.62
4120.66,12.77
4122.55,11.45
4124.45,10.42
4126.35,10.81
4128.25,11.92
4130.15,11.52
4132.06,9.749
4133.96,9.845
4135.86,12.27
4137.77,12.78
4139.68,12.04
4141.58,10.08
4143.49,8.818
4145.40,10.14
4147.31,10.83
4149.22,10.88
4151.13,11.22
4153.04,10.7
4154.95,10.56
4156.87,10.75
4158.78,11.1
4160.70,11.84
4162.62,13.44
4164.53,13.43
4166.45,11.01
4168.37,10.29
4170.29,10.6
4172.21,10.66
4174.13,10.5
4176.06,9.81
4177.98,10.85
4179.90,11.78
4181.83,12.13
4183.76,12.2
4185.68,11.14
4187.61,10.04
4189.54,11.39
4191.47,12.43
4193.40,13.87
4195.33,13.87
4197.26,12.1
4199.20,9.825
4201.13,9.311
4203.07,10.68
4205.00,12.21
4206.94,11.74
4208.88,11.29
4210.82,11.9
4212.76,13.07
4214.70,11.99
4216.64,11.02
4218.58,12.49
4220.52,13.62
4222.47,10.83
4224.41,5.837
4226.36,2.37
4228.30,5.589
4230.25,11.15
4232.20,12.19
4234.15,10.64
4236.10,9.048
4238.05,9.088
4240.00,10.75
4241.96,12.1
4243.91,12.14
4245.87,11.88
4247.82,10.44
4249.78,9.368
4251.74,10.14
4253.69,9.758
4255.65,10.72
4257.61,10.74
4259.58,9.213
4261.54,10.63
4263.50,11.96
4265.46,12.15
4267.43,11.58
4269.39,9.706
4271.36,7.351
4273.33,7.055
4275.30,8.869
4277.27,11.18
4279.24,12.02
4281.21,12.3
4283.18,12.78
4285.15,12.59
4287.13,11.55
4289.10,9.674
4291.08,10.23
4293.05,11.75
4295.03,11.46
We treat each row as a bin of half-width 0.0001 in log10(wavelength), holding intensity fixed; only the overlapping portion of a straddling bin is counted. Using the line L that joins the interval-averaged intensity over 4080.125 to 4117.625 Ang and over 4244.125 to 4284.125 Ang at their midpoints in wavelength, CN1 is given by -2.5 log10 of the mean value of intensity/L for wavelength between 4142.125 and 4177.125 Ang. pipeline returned 0.041 mag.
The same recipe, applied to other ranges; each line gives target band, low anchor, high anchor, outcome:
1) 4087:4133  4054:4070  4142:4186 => -0.11 mag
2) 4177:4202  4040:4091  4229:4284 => -0.10 mag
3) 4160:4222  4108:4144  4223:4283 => -0.09 mag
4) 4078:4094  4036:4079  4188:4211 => -0.18 mag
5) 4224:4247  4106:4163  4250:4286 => 0.13 mag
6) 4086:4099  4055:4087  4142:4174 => -0.14 mag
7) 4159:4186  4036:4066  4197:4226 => -0.06 mag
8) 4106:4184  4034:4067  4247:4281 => -0.11 mag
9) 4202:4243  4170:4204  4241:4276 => 0.04 mag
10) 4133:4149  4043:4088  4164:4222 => 0.02 mag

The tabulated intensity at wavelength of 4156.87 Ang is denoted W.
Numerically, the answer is 10.75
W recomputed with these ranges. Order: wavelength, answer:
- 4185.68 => 11.14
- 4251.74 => 10.14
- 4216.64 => 11.02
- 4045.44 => 6.764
